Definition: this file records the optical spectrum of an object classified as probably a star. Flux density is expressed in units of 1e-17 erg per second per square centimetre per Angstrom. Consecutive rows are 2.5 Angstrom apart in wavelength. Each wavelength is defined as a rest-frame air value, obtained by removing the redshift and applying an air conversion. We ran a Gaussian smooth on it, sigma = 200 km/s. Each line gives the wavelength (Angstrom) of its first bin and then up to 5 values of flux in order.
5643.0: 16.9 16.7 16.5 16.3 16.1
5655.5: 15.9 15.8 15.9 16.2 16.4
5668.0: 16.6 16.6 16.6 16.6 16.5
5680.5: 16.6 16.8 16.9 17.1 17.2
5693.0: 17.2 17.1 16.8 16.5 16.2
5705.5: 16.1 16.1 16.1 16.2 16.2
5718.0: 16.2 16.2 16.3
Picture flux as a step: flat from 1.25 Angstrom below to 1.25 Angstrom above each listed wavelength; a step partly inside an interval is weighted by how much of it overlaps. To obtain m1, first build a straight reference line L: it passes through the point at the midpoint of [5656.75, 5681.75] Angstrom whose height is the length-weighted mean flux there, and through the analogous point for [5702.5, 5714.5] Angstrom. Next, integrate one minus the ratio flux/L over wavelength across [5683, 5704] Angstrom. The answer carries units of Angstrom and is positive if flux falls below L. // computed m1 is -0.8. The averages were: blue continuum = 16.4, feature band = 16.9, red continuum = 16.1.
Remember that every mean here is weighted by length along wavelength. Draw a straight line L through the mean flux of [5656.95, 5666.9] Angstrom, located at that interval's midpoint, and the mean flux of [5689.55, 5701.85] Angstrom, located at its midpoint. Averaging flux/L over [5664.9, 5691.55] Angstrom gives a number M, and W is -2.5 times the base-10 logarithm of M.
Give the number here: -0.01 mag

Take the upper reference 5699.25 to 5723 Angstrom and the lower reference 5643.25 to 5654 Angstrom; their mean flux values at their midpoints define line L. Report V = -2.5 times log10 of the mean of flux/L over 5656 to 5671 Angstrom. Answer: 0.01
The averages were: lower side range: 16.5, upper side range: 16.2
